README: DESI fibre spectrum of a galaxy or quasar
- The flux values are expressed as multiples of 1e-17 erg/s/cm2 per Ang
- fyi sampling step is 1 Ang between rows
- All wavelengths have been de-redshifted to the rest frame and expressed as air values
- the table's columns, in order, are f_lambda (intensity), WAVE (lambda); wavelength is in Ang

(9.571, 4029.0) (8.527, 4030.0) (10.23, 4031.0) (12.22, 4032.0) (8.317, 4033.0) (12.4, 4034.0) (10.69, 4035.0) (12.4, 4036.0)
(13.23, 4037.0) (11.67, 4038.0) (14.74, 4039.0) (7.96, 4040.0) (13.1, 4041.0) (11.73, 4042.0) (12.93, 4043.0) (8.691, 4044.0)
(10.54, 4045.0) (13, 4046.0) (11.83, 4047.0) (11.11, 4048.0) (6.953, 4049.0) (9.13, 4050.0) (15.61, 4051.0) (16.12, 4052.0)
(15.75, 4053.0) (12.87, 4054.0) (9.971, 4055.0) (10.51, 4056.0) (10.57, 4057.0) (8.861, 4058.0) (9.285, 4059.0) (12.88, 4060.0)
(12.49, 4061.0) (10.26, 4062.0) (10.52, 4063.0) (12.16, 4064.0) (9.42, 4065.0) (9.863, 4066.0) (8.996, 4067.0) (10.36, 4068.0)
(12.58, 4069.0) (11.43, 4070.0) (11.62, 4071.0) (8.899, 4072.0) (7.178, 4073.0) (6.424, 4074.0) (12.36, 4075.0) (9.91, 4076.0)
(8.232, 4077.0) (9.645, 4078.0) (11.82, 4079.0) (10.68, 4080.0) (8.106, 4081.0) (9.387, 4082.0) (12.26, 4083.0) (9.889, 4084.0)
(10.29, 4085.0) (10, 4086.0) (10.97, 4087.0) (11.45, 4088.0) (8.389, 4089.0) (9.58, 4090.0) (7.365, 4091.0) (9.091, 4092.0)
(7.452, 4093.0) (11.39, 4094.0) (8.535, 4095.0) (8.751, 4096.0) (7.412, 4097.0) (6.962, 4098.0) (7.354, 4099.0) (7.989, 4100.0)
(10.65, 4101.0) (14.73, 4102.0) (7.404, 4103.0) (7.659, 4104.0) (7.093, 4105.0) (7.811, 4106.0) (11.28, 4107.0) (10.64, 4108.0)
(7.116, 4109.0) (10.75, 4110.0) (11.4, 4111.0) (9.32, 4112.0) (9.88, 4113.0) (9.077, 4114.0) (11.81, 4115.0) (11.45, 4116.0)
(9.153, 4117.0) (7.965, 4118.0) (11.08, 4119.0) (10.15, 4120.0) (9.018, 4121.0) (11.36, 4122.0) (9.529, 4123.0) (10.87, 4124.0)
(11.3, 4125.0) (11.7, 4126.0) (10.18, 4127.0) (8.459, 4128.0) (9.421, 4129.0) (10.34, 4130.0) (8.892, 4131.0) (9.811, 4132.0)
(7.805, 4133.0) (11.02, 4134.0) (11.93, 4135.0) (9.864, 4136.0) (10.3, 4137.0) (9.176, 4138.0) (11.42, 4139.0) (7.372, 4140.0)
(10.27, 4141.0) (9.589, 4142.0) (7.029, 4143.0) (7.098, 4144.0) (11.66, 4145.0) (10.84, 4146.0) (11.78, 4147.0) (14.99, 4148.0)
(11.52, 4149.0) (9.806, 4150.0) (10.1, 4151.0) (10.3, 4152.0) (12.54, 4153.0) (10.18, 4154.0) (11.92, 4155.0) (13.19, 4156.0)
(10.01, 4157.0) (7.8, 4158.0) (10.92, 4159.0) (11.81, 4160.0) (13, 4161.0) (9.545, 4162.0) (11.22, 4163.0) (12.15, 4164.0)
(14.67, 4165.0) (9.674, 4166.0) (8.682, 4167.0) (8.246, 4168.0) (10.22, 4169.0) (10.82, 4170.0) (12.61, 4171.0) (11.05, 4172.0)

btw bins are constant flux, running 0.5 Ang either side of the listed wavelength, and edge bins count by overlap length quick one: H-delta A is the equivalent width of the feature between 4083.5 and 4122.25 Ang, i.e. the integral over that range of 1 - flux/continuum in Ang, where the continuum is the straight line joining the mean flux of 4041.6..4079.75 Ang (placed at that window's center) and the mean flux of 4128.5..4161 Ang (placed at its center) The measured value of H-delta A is 4.18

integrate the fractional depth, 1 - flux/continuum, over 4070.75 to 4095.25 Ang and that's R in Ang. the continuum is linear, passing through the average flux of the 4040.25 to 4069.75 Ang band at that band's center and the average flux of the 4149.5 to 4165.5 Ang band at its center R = 3.6 Ang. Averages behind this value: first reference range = 11.3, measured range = 9.63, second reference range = 11.2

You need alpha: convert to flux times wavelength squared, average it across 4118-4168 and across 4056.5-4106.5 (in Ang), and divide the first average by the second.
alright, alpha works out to 1.1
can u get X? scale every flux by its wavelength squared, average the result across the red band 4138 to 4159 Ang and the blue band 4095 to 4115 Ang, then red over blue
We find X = 1.16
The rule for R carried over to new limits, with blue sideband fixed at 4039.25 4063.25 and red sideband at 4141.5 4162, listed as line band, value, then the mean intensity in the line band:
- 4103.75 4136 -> 3.2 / 9.87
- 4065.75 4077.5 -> 1.5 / 9.82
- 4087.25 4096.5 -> 1.6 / 9.16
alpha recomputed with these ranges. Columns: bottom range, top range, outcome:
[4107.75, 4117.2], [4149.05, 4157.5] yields 1.12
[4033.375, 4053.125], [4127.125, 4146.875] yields 0.85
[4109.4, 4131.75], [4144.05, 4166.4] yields 1.13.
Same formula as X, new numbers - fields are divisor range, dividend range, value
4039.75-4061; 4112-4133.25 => 0.90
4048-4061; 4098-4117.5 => 0.85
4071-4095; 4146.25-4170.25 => 1.19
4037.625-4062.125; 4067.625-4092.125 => 0.87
